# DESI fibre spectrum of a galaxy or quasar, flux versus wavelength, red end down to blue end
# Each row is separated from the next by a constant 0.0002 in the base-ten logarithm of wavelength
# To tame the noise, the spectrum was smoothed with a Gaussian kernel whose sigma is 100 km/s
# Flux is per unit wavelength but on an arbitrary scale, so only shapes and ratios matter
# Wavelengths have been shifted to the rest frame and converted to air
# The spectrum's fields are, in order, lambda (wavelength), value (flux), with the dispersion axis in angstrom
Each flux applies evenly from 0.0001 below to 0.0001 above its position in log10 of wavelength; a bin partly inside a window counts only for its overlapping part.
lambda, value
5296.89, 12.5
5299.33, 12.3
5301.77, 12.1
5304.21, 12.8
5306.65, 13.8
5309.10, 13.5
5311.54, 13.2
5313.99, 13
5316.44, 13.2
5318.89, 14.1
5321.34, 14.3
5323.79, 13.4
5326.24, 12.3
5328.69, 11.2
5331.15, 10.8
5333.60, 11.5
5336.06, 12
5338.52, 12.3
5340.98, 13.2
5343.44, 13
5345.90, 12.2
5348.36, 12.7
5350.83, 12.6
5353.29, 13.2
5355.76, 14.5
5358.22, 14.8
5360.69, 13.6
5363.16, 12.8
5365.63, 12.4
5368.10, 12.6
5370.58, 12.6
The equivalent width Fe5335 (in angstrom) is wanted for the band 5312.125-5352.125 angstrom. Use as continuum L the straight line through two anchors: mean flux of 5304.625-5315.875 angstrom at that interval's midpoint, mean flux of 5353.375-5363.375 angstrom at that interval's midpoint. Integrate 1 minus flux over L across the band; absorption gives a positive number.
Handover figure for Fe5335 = 2.9 angstrom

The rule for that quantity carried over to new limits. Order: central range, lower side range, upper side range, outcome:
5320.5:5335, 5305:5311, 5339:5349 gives 1.02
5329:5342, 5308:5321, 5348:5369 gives 1.44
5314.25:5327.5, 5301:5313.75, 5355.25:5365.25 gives -0.15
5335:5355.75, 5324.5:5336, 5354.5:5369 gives -0.44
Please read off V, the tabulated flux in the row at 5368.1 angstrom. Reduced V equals 12.6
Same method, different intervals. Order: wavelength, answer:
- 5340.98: 13.2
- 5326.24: 12.3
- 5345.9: 12.2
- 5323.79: 13.4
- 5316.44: 13.2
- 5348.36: 12.7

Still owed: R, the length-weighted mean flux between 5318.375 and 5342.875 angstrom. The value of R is 12.5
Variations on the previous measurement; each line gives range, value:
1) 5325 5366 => 12.7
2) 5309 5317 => 13.2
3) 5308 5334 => 12.8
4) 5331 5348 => 12.3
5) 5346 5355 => 12.8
